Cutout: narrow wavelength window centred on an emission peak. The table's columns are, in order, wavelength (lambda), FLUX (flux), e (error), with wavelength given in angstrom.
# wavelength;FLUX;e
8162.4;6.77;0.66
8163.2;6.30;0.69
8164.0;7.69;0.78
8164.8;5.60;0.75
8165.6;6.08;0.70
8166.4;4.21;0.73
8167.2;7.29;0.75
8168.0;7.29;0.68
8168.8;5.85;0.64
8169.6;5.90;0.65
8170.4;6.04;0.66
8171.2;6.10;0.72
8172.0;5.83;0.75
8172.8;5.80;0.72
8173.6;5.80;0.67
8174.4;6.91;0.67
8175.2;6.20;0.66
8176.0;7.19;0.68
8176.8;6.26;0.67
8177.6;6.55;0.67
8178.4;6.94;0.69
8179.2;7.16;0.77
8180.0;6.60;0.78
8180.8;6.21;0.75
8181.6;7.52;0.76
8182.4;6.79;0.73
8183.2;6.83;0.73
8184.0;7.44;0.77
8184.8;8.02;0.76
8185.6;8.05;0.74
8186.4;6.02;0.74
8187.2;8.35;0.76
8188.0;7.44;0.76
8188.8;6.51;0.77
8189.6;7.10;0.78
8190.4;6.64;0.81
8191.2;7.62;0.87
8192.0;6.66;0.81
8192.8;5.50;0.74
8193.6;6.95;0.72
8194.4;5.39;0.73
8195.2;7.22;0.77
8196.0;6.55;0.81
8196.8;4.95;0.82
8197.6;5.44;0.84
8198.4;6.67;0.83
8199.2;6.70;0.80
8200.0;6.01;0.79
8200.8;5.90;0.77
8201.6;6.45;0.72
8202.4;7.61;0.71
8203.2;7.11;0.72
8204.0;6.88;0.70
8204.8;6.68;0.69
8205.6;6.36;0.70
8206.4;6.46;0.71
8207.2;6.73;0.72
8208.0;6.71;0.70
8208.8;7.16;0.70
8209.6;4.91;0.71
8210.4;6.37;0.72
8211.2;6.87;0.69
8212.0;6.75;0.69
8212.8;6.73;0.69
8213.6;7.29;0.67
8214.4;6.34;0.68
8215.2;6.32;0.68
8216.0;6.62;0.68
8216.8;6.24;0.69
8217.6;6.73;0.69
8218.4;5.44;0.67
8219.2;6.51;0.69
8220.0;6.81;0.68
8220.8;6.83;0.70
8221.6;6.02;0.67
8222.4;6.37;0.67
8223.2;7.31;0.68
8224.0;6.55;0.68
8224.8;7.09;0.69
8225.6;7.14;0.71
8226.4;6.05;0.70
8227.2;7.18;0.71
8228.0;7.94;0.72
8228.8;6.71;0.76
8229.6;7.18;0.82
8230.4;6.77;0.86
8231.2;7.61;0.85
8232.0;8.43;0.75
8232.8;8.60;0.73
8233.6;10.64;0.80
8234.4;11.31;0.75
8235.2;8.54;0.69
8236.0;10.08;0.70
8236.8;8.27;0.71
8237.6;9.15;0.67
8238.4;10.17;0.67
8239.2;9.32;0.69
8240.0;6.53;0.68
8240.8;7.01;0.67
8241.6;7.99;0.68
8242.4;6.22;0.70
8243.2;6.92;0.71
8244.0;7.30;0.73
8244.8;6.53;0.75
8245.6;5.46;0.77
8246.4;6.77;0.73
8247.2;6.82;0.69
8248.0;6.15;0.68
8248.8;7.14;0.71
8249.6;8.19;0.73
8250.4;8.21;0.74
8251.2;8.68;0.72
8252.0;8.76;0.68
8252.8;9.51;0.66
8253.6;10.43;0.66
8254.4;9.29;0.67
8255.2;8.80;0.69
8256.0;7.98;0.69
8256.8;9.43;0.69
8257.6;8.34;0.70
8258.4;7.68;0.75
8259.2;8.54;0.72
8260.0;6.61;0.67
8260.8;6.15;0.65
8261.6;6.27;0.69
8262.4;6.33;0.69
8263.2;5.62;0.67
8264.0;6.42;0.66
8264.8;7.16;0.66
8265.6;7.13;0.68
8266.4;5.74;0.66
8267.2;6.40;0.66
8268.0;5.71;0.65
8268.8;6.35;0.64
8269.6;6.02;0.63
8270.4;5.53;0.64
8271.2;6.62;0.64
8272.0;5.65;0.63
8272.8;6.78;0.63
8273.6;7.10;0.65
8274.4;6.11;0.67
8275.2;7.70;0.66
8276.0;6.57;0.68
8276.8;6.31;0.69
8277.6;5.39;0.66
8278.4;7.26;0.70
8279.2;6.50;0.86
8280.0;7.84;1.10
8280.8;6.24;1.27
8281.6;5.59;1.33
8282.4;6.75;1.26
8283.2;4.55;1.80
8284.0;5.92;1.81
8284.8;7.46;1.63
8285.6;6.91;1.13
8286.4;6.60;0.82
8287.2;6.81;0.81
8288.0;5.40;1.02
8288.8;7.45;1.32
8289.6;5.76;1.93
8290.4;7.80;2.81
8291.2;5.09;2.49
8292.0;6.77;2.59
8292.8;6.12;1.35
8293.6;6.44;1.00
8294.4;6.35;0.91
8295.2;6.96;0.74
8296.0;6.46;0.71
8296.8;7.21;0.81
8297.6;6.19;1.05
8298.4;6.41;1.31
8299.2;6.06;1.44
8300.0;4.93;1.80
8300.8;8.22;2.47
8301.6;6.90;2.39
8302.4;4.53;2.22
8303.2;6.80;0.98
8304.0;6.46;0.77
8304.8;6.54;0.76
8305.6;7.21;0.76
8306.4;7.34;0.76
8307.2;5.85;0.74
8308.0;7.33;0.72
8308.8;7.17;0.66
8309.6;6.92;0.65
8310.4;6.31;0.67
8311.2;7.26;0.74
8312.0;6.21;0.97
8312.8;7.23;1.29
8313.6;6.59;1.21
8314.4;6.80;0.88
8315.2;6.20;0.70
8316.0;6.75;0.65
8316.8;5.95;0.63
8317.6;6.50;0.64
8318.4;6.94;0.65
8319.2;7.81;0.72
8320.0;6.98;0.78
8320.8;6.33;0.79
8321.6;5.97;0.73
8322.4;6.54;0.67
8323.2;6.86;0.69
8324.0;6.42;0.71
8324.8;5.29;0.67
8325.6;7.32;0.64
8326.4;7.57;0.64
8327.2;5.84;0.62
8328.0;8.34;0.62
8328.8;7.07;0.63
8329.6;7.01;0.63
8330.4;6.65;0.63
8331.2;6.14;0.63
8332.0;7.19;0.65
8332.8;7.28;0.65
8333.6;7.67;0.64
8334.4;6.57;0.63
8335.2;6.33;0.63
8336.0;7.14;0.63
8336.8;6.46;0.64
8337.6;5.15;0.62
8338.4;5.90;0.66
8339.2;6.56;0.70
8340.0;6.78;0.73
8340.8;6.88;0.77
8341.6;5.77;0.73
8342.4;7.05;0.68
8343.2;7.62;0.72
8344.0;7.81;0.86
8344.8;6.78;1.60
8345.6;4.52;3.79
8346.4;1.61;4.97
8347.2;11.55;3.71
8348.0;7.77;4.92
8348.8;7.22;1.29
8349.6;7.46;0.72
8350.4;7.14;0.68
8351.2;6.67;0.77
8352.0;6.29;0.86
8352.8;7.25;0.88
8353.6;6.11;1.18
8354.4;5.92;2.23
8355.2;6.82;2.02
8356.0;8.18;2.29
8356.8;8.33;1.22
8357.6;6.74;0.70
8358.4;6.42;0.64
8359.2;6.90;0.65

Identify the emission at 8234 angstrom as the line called [S II] 6716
